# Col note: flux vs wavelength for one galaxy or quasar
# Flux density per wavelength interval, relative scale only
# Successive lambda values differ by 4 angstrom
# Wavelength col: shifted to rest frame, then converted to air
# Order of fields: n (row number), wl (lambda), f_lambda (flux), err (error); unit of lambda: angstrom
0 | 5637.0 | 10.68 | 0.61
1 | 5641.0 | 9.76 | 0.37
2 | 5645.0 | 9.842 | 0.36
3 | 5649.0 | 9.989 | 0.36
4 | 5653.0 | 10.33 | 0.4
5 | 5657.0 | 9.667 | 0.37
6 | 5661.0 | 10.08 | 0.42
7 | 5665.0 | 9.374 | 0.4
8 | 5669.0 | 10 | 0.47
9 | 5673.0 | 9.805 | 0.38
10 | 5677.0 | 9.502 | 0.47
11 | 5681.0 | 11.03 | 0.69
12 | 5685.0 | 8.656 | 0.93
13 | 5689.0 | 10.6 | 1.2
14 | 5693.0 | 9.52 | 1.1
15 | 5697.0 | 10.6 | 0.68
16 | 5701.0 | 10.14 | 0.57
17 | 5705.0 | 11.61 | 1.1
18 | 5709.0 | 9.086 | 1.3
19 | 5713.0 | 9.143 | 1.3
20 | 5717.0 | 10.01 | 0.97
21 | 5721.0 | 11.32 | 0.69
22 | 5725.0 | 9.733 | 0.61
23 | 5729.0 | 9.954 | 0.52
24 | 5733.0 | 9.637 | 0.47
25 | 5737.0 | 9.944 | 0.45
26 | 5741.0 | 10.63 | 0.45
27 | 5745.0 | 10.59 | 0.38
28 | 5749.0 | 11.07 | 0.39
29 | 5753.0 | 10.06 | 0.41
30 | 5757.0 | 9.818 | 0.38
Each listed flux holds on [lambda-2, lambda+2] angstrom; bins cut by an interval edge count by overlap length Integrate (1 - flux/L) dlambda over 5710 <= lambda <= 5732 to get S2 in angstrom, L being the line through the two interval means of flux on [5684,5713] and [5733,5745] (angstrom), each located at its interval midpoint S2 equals 0.4 angstrom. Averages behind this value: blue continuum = 10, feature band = 9.97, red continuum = 10.2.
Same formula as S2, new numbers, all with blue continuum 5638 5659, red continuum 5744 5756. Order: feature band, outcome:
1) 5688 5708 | -0.4 angstrom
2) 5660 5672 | 0.3 angstrom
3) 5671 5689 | 0.5 angstrom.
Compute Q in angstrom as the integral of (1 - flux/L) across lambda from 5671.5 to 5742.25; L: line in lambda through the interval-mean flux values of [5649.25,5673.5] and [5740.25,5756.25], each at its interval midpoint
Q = 1.20 angstrom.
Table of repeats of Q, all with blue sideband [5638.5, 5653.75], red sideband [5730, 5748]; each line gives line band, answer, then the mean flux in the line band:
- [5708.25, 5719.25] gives 0.73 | 9.49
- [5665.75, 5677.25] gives 0.32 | 9.77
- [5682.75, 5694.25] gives 0.53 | 9.63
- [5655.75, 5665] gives 0.21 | 9.78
